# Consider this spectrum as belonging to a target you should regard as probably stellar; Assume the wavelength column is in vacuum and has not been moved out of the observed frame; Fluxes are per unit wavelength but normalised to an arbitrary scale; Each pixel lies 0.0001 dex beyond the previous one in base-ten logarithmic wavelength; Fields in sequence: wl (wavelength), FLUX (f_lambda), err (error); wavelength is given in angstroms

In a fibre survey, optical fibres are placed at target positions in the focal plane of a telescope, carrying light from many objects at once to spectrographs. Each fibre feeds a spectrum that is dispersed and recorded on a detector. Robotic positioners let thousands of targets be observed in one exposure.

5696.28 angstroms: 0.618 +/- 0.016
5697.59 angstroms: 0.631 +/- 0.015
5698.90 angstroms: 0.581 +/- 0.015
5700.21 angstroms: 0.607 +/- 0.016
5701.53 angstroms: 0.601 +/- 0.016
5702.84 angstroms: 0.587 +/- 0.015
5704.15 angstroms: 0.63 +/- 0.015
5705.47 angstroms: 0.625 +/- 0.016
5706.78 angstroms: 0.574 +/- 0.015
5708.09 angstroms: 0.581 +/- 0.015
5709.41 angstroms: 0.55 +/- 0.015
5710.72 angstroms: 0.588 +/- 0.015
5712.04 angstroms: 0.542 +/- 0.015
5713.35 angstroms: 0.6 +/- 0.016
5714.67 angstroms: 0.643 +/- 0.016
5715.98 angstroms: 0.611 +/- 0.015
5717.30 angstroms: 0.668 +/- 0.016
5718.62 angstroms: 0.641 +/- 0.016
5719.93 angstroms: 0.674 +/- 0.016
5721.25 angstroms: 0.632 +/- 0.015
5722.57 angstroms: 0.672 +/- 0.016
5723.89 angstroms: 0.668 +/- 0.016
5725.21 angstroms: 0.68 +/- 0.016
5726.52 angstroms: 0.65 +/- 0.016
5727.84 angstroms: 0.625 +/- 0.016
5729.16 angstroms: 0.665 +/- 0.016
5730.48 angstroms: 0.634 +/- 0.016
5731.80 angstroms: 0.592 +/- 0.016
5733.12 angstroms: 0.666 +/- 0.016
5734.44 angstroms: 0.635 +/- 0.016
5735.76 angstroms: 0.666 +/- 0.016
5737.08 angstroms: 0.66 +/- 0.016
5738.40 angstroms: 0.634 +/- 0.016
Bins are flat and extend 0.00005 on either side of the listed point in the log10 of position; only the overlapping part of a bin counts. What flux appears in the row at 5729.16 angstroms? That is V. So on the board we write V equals 0.665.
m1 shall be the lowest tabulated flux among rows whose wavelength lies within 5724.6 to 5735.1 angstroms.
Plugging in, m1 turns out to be 0.592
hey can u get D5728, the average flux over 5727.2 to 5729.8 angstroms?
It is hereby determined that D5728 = 0.645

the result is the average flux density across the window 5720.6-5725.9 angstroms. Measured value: 0.663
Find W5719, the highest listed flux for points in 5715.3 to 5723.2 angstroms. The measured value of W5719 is 0.674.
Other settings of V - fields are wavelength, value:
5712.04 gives 0.542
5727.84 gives 0.625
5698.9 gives 0.581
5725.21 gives 0.68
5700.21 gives 0.607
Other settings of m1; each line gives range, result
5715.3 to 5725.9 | 0.611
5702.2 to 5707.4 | 0.574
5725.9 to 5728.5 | 0.625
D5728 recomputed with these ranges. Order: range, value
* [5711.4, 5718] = 0.613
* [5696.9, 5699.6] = 0.608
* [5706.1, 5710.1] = 0.57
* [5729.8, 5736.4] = 0.639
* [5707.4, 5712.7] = 0.566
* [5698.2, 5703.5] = 0.595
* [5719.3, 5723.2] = 0.658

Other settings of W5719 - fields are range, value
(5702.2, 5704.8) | 0.63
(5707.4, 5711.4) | 0.588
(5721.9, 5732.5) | 0.68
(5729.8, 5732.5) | 0.634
